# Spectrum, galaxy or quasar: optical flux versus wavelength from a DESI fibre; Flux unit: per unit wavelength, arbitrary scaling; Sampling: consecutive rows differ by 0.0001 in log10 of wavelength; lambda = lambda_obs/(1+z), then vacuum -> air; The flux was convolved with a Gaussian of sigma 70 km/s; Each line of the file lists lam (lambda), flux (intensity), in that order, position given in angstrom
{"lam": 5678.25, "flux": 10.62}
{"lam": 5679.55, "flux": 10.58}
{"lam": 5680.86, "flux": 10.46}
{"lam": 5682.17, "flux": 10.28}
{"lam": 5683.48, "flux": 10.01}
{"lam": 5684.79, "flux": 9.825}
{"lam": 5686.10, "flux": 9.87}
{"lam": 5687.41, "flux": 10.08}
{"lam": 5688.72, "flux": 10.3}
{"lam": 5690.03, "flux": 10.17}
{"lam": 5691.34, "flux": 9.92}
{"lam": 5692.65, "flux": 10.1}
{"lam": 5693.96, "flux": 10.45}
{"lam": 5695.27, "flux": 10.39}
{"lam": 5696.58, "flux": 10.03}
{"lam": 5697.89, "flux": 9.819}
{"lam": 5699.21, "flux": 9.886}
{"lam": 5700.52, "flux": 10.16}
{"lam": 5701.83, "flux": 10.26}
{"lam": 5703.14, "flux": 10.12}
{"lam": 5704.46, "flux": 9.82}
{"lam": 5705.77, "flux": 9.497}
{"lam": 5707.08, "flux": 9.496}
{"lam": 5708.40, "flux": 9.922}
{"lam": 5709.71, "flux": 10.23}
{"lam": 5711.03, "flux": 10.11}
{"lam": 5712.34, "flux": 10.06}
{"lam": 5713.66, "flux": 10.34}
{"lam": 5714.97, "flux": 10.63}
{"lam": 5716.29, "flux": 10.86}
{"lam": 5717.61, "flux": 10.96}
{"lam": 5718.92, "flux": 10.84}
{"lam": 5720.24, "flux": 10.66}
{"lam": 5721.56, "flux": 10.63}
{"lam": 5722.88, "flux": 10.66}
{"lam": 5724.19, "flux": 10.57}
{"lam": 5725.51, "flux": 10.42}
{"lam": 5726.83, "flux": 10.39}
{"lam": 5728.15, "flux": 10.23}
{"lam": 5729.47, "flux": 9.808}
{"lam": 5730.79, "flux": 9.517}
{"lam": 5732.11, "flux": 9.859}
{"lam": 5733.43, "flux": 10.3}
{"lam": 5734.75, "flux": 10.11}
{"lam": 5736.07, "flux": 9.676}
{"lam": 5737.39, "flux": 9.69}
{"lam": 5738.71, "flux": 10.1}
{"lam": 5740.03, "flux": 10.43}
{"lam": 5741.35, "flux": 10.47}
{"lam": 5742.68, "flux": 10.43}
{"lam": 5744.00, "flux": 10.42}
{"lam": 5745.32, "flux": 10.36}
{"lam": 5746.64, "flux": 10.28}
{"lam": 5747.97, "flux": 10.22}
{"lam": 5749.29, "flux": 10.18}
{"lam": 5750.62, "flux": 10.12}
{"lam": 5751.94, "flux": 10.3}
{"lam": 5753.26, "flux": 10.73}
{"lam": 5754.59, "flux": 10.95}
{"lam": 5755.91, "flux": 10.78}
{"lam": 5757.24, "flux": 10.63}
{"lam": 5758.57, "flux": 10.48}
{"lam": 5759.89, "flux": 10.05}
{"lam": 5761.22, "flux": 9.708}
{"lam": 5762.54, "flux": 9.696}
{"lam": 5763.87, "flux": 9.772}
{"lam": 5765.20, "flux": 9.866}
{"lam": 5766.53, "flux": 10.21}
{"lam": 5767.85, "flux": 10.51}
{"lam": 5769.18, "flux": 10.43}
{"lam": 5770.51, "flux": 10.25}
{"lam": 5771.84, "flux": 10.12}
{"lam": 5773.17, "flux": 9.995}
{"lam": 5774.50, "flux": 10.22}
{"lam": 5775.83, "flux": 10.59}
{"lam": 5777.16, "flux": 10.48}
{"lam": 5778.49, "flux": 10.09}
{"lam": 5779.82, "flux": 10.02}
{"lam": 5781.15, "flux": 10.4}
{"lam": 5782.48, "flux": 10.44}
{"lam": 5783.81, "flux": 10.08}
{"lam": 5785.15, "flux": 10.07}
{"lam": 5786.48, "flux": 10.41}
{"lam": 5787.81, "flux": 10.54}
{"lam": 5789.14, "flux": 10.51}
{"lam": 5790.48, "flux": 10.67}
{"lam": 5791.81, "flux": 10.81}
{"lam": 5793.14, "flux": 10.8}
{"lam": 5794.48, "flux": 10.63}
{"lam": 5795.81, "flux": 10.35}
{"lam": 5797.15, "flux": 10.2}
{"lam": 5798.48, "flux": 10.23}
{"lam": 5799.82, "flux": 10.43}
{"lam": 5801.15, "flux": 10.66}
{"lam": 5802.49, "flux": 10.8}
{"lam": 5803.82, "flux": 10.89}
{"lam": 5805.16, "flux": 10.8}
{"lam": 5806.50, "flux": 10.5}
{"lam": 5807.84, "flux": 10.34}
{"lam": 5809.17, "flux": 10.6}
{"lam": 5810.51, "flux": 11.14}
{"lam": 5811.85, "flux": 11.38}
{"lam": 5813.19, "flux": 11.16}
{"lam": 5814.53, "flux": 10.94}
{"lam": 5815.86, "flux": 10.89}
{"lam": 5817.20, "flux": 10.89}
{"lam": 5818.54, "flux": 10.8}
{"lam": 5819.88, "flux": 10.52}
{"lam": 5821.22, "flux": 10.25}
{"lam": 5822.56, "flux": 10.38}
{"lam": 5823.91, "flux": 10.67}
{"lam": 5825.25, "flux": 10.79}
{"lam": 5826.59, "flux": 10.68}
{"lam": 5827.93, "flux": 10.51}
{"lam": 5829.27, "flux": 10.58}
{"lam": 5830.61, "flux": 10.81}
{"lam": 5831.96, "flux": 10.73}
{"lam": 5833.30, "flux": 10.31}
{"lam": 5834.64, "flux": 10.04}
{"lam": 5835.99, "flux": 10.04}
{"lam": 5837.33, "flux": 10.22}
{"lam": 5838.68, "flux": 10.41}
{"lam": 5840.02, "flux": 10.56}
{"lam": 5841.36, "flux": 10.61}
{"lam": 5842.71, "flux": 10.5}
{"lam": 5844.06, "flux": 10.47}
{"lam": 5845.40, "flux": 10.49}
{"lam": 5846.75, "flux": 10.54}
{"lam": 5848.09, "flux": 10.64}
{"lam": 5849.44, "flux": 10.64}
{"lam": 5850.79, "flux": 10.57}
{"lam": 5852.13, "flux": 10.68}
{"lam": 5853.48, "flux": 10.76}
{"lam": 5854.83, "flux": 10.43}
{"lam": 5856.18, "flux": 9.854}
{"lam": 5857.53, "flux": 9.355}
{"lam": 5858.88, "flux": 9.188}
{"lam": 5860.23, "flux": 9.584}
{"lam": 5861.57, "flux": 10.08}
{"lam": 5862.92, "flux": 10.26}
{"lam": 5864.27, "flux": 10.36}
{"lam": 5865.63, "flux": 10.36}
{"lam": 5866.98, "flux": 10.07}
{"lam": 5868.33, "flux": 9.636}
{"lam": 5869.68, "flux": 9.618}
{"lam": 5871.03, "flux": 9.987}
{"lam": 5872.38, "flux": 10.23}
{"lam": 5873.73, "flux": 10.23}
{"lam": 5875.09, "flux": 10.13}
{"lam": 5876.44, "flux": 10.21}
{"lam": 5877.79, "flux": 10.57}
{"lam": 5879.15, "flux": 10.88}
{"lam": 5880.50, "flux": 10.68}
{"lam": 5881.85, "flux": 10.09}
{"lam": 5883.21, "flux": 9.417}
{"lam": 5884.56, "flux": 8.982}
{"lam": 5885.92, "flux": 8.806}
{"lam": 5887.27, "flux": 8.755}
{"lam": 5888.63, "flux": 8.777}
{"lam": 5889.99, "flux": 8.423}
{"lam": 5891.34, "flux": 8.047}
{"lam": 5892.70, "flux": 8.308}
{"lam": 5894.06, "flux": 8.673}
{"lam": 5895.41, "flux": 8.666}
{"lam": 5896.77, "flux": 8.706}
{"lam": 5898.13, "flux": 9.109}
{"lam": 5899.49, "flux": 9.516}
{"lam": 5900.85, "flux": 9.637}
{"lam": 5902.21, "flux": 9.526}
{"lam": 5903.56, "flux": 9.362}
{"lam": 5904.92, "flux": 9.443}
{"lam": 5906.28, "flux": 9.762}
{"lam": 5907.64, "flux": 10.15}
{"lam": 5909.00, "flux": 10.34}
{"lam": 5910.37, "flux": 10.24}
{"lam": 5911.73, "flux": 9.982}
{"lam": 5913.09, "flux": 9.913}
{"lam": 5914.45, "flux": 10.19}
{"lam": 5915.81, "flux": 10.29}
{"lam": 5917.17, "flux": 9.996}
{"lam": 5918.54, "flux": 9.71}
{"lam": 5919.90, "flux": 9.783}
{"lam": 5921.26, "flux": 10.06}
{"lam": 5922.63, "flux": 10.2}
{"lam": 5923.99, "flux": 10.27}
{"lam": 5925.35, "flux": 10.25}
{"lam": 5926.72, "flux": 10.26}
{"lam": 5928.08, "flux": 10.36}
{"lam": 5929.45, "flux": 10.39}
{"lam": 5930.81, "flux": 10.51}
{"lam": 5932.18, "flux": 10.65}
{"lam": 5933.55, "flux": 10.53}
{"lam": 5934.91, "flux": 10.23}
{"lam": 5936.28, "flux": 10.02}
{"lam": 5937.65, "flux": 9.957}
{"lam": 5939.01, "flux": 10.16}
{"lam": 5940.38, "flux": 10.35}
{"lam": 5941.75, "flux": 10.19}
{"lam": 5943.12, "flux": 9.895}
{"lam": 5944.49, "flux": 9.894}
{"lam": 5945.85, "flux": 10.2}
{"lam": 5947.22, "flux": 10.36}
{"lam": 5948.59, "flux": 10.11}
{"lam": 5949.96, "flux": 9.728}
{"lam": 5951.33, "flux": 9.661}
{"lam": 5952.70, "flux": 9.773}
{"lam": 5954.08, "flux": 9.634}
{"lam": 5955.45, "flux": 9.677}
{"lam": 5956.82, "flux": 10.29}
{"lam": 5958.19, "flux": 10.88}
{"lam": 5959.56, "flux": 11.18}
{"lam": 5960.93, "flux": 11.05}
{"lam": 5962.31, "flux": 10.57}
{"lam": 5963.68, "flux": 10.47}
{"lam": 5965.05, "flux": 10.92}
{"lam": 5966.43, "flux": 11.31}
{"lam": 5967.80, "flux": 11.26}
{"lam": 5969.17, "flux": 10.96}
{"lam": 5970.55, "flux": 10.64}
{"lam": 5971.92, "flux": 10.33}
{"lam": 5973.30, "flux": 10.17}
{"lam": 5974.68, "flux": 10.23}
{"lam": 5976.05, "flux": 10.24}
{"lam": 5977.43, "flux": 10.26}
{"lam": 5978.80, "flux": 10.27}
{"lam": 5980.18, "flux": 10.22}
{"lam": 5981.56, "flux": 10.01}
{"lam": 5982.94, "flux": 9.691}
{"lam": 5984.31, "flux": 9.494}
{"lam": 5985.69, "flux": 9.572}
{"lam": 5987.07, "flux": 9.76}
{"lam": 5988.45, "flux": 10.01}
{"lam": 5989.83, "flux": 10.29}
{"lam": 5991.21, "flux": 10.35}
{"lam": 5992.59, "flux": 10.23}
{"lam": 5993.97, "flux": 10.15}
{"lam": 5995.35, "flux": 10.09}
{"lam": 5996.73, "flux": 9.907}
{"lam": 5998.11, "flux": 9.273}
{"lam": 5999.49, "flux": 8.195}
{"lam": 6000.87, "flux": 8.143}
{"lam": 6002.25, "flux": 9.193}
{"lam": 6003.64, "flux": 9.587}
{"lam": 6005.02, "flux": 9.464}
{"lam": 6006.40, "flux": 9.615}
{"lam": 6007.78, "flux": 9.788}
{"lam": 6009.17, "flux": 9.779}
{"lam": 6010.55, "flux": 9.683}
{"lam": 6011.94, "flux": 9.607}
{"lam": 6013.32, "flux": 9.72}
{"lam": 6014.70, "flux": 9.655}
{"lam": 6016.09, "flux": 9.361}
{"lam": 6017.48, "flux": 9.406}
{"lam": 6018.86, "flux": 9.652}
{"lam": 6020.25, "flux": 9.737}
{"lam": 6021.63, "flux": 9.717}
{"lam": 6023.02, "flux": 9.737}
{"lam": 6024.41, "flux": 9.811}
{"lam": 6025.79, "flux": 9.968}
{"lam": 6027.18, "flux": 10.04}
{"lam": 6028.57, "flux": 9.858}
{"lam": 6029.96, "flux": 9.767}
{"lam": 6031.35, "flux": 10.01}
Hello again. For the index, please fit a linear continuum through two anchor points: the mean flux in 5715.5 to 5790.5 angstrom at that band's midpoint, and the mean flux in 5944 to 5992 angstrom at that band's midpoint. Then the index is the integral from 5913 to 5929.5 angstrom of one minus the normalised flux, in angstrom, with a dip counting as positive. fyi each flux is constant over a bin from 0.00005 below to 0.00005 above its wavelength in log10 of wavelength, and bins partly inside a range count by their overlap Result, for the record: 0.24 angstrom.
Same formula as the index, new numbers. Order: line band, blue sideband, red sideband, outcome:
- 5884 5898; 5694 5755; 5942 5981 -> 2.3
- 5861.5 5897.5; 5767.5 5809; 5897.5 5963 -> 2.2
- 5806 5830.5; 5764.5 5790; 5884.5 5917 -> -1.9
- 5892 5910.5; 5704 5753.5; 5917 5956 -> 1.4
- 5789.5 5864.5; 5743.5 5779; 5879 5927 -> -4.2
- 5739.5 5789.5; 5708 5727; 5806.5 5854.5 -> 1.2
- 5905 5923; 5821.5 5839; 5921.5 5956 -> 0.3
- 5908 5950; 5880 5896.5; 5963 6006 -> -3.4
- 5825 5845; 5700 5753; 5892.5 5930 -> -1.0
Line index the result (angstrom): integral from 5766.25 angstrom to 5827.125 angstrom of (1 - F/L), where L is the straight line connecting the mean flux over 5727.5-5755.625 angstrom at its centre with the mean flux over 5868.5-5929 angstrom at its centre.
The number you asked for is -3.1 angstrom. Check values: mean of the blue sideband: 10.2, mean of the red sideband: 9.7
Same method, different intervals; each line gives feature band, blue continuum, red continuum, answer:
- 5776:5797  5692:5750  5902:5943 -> -0.50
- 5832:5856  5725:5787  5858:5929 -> -1.34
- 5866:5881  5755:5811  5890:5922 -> -0.70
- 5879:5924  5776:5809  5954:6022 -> 3.01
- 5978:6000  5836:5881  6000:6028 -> -0.39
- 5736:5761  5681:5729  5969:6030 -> -0.43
